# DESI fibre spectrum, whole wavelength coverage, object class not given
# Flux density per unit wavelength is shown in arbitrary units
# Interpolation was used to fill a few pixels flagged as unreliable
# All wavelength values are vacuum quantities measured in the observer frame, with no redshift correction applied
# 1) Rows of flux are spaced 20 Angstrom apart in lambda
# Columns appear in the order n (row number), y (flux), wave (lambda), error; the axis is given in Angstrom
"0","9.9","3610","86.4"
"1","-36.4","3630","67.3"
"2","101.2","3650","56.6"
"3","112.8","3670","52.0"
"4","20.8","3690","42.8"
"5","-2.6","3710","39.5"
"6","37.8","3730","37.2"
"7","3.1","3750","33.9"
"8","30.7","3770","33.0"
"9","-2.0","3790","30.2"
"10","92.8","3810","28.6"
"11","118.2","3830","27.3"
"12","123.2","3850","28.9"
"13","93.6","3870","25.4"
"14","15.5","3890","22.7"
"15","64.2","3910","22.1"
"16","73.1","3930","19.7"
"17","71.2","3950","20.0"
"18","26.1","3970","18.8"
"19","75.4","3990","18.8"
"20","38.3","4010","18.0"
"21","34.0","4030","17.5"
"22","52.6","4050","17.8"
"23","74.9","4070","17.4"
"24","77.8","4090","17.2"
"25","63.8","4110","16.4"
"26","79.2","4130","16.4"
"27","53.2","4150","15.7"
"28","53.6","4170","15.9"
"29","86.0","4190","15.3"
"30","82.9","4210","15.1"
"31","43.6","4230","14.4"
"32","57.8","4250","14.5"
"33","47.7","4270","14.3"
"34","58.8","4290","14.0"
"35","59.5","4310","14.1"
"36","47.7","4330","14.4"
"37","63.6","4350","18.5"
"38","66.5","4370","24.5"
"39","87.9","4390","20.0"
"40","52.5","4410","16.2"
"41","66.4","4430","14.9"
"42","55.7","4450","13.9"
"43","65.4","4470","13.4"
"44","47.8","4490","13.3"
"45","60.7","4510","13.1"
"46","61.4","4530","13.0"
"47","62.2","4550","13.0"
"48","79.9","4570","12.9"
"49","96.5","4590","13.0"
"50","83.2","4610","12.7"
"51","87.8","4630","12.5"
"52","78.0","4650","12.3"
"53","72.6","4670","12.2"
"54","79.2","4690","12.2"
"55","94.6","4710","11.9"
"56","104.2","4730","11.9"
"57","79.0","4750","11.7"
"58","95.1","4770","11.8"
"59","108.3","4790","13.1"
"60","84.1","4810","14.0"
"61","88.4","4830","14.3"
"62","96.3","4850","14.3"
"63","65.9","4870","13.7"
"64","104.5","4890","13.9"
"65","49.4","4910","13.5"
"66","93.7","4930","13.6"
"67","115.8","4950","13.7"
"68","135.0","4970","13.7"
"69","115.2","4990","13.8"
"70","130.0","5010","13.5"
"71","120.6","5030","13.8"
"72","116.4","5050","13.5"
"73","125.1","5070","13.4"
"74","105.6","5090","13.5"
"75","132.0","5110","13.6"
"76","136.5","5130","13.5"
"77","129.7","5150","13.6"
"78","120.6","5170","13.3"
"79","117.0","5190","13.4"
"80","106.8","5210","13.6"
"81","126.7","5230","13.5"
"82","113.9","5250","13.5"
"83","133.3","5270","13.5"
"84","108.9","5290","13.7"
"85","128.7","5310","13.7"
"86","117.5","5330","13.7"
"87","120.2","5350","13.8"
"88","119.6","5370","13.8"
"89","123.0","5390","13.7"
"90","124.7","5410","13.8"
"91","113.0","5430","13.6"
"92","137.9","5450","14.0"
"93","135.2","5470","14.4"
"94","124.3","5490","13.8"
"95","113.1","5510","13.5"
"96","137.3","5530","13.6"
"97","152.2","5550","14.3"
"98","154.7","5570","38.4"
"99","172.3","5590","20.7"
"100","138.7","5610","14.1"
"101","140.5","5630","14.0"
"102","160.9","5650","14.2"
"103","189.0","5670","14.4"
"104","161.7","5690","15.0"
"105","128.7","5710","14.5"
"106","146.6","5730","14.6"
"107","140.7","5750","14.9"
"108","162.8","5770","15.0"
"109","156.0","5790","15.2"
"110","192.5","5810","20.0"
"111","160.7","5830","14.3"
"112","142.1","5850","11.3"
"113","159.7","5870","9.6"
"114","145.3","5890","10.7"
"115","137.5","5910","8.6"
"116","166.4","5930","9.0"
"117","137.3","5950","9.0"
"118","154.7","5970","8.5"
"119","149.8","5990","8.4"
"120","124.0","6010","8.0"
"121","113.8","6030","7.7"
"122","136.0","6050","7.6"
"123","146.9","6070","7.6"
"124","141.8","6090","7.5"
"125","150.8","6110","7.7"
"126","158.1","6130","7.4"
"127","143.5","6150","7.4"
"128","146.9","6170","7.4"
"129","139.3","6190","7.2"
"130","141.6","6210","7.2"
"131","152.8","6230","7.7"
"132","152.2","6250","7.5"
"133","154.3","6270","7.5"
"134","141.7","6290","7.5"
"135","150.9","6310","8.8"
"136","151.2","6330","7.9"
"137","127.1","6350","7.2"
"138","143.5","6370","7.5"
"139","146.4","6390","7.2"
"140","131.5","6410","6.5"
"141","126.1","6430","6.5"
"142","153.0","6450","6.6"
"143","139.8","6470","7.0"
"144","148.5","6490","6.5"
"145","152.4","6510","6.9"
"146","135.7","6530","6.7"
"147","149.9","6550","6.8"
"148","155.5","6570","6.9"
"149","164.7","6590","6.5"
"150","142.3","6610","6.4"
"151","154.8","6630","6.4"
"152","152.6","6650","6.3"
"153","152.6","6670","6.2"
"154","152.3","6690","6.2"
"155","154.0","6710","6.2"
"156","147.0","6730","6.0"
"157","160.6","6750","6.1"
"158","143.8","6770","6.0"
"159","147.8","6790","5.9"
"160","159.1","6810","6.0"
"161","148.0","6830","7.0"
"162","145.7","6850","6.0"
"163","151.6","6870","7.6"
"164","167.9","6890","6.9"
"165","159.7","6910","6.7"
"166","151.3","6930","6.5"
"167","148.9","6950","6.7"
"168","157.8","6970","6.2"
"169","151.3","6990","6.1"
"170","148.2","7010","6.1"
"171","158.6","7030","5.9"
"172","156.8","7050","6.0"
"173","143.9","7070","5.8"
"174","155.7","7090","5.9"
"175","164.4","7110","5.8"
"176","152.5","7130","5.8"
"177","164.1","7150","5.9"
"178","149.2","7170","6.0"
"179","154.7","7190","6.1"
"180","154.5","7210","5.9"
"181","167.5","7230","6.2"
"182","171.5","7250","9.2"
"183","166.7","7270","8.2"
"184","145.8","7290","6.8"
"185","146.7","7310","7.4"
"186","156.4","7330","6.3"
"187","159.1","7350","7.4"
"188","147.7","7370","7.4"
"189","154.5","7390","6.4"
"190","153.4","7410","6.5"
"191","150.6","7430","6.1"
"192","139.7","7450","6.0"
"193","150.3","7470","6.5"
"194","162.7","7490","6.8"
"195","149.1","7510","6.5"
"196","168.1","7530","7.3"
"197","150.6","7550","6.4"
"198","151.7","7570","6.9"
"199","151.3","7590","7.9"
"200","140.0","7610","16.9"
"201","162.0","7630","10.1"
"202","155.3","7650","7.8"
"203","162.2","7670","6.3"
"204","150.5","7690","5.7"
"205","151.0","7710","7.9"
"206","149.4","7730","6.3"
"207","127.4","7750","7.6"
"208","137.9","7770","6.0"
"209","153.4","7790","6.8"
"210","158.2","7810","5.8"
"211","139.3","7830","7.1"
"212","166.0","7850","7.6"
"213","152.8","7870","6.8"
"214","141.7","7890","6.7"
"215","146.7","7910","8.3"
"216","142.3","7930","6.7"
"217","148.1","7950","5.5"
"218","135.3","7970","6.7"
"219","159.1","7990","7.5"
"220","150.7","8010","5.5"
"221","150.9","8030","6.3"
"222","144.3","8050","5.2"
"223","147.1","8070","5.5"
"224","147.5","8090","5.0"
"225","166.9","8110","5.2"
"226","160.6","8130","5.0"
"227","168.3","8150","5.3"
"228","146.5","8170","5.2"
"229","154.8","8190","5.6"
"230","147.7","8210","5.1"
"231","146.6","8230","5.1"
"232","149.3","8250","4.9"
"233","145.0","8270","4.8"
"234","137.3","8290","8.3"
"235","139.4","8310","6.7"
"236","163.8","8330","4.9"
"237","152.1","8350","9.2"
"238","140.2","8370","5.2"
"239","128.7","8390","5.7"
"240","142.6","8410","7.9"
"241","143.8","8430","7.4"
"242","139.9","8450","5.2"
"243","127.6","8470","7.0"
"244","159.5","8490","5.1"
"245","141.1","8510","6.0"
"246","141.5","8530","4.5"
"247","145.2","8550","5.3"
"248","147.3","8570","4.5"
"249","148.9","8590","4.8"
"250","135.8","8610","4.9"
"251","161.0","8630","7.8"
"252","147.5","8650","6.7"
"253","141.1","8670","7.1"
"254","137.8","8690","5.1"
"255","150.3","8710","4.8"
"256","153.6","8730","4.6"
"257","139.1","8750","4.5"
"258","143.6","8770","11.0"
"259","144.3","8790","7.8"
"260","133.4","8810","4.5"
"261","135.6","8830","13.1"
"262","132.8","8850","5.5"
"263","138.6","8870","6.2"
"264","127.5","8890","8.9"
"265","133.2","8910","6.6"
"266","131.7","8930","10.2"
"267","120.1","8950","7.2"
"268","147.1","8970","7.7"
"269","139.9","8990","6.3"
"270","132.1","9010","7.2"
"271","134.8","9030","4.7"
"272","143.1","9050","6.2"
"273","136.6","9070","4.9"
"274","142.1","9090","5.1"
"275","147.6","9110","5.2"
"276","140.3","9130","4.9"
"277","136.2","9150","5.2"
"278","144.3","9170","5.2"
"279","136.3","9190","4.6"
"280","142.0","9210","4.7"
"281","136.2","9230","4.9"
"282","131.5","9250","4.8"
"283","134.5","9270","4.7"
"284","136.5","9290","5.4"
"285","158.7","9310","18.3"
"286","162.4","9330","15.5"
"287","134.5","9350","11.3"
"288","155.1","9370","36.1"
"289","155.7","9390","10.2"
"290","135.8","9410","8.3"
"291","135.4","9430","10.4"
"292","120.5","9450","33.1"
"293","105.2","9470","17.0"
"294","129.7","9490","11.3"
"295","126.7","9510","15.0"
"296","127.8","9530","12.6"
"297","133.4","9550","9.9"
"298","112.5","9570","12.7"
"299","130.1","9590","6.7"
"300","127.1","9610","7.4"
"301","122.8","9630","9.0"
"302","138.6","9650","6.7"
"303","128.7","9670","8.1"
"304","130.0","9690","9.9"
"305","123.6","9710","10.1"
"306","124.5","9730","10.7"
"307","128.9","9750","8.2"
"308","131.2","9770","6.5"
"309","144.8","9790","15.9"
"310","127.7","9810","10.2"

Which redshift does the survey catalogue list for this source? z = 0.24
